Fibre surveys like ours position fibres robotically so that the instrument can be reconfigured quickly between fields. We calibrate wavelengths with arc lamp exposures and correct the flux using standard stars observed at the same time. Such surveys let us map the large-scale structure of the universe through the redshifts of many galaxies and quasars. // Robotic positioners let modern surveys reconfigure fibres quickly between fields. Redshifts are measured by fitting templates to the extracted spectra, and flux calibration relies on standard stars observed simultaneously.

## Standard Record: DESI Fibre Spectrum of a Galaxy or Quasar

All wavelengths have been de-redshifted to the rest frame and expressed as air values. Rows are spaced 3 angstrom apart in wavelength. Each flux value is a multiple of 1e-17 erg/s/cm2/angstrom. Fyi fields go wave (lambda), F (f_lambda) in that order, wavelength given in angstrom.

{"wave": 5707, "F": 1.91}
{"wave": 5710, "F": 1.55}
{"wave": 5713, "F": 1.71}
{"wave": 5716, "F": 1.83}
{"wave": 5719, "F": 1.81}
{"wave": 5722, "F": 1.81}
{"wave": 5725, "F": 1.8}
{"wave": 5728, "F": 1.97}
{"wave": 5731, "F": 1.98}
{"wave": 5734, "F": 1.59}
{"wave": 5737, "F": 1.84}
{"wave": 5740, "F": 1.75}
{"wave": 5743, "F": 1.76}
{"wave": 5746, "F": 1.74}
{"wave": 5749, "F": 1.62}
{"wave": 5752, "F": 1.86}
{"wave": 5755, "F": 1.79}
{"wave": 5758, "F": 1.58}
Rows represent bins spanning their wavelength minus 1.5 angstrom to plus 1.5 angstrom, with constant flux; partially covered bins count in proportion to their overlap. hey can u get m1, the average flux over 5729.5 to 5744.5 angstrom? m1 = 1.78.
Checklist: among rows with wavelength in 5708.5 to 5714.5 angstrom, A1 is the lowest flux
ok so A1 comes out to 1.55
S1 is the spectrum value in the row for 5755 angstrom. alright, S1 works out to 1.79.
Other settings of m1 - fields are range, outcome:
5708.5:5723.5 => 1.74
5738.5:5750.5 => 1.72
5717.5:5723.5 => 1.81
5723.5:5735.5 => 1.84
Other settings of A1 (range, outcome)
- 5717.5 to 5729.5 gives 1.8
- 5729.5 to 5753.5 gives 1.59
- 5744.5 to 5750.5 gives 1.62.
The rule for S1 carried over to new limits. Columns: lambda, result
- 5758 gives 1.58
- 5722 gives 1.81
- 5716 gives 1.83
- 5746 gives 1.74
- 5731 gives 1.98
